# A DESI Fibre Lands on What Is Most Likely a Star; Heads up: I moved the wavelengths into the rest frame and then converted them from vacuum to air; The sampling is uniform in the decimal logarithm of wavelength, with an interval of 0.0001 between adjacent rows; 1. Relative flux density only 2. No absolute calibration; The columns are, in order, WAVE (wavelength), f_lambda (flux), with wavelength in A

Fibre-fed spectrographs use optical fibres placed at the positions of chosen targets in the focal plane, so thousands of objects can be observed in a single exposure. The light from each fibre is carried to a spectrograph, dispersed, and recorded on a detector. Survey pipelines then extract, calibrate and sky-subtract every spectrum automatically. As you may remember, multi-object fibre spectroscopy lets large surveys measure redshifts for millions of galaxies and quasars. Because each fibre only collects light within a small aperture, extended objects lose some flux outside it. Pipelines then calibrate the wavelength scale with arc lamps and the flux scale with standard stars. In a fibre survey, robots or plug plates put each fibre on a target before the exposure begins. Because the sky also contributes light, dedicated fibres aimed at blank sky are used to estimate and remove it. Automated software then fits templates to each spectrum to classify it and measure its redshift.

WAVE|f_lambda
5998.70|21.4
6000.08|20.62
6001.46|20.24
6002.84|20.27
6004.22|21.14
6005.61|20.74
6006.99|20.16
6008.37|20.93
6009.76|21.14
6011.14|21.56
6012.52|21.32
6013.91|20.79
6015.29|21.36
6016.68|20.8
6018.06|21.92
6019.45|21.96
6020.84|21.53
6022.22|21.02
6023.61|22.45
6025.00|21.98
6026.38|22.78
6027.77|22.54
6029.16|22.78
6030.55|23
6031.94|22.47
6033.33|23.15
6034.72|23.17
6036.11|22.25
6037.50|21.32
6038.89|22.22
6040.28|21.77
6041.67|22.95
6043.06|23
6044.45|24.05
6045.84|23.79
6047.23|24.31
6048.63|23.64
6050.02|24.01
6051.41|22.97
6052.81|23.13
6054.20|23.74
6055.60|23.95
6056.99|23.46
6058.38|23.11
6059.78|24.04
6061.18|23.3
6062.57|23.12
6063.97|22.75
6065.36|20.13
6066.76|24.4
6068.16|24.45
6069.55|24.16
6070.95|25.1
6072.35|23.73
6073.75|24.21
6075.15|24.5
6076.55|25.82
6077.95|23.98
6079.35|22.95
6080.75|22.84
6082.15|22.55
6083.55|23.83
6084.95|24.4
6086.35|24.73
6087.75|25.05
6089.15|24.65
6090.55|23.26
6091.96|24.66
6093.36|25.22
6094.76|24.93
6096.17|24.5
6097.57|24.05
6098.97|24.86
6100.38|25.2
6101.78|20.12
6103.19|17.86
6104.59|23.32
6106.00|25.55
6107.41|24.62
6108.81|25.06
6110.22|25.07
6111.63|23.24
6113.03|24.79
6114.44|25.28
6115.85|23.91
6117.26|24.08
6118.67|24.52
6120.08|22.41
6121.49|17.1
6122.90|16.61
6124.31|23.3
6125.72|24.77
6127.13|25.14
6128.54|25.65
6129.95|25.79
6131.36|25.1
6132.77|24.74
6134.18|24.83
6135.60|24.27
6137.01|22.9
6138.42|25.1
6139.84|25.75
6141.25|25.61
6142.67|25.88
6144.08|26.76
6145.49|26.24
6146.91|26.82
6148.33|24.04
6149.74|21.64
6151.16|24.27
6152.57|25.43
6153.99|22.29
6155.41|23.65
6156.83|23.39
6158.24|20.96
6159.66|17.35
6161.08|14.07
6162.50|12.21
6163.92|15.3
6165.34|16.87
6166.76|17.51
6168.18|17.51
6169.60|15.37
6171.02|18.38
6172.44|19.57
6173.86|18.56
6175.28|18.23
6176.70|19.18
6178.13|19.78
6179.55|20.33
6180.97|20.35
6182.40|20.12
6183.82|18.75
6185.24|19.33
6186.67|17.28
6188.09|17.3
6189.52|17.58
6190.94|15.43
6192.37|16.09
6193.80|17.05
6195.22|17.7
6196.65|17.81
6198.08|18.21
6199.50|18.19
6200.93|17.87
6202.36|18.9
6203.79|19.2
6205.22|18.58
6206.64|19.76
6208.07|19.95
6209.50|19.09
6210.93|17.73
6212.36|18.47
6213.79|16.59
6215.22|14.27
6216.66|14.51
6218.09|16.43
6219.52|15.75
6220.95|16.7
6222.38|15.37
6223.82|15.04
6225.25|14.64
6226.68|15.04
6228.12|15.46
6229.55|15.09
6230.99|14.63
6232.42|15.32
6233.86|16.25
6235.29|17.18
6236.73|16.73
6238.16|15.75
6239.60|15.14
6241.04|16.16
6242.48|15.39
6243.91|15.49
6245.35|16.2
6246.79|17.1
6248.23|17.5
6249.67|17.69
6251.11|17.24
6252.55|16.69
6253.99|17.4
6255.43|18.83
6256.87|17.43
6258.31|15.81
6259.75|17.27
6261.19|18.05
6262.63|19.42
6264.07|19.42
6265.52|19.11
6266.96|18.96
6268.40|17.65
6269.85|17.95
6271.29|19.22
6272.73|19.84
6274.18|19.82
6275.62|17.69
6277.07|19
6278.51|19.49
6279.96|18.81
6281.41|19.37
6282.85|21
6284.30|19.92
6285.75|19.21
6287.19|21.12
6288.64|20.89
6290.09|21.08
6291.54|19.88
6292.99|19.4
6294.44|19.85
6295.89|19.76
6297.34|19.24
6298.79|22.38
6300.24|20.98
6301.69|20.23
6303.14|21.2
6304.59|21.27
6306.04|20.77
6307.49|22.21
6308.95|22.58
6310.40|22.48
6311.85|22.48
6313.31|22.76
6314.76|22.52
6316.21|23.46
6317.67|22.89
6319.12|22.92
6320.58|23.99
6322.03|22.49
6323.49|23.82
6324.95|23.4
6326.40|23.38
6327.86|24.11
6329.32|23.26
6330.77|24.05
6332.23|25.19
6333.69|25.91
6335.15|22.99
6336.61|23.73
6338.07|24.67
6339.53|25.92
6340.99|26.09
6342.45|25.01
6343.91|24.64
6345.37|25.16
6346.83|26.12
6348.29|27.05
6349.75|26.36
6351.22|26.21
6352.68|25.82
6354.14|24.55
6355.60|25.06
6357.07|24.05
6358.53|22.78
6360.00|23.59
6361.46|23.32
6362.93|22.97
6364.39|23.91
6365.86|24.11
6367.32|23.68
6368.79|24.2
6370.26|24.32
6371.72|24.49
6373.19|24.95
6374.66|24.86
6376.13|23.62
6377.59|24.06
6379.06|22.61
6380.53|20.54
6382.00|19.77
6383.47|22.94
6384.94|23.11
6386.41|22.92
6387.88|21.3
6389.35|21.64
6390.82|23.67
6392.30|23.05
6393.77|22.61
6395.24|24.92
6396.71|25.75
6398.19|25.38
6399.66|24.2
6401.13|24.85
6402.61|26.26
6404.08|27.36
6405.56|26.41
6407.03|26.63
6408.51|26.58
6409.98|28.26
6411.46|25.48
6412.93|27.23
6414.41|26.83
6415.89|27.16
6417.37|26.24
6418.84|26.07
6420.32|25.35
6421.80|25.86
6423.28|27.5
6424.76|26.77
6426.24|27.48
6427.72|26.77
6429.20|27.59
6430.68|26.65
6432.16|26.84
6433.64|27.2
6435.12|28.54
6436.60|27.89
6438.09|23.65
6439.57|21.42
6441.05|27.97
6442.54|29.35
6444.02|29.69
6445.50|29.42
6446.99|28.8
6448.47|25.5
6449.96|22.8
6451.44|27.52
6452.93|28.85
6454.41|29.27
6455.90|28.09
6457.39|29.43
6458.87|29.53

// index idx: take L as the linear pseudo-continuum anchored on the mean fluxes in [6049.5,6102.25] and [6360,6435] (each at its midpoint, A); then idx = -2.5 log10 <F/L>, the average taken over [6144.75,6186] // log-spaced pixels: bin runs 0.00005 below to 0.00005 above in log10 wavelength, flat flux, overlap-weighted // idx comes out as 0.210 mag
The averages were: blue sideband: 23.9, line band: 19.9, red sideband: 24.9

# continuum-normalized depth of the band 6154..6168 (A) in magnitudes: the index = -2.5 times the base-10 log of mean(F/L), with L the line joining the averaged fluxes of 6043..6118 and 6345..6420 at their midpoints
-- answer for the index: 0.31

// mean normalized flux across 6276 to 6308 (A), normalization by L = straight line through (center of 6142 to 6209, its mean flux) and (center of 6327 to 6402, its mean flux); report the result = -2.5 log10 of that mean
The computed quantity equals 0.11 mag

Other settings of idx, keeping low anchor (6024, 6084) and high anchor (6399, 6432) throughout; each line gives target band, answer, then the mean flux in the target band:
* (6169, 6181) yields 0.28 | 18.8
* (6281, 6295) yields 0.25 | 20.2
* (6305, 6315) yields 0.15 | 22.2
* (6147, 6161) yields 0.08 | 22.4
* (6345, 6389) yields 0.09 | 23.9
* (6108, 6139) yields 0.00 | 23.8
